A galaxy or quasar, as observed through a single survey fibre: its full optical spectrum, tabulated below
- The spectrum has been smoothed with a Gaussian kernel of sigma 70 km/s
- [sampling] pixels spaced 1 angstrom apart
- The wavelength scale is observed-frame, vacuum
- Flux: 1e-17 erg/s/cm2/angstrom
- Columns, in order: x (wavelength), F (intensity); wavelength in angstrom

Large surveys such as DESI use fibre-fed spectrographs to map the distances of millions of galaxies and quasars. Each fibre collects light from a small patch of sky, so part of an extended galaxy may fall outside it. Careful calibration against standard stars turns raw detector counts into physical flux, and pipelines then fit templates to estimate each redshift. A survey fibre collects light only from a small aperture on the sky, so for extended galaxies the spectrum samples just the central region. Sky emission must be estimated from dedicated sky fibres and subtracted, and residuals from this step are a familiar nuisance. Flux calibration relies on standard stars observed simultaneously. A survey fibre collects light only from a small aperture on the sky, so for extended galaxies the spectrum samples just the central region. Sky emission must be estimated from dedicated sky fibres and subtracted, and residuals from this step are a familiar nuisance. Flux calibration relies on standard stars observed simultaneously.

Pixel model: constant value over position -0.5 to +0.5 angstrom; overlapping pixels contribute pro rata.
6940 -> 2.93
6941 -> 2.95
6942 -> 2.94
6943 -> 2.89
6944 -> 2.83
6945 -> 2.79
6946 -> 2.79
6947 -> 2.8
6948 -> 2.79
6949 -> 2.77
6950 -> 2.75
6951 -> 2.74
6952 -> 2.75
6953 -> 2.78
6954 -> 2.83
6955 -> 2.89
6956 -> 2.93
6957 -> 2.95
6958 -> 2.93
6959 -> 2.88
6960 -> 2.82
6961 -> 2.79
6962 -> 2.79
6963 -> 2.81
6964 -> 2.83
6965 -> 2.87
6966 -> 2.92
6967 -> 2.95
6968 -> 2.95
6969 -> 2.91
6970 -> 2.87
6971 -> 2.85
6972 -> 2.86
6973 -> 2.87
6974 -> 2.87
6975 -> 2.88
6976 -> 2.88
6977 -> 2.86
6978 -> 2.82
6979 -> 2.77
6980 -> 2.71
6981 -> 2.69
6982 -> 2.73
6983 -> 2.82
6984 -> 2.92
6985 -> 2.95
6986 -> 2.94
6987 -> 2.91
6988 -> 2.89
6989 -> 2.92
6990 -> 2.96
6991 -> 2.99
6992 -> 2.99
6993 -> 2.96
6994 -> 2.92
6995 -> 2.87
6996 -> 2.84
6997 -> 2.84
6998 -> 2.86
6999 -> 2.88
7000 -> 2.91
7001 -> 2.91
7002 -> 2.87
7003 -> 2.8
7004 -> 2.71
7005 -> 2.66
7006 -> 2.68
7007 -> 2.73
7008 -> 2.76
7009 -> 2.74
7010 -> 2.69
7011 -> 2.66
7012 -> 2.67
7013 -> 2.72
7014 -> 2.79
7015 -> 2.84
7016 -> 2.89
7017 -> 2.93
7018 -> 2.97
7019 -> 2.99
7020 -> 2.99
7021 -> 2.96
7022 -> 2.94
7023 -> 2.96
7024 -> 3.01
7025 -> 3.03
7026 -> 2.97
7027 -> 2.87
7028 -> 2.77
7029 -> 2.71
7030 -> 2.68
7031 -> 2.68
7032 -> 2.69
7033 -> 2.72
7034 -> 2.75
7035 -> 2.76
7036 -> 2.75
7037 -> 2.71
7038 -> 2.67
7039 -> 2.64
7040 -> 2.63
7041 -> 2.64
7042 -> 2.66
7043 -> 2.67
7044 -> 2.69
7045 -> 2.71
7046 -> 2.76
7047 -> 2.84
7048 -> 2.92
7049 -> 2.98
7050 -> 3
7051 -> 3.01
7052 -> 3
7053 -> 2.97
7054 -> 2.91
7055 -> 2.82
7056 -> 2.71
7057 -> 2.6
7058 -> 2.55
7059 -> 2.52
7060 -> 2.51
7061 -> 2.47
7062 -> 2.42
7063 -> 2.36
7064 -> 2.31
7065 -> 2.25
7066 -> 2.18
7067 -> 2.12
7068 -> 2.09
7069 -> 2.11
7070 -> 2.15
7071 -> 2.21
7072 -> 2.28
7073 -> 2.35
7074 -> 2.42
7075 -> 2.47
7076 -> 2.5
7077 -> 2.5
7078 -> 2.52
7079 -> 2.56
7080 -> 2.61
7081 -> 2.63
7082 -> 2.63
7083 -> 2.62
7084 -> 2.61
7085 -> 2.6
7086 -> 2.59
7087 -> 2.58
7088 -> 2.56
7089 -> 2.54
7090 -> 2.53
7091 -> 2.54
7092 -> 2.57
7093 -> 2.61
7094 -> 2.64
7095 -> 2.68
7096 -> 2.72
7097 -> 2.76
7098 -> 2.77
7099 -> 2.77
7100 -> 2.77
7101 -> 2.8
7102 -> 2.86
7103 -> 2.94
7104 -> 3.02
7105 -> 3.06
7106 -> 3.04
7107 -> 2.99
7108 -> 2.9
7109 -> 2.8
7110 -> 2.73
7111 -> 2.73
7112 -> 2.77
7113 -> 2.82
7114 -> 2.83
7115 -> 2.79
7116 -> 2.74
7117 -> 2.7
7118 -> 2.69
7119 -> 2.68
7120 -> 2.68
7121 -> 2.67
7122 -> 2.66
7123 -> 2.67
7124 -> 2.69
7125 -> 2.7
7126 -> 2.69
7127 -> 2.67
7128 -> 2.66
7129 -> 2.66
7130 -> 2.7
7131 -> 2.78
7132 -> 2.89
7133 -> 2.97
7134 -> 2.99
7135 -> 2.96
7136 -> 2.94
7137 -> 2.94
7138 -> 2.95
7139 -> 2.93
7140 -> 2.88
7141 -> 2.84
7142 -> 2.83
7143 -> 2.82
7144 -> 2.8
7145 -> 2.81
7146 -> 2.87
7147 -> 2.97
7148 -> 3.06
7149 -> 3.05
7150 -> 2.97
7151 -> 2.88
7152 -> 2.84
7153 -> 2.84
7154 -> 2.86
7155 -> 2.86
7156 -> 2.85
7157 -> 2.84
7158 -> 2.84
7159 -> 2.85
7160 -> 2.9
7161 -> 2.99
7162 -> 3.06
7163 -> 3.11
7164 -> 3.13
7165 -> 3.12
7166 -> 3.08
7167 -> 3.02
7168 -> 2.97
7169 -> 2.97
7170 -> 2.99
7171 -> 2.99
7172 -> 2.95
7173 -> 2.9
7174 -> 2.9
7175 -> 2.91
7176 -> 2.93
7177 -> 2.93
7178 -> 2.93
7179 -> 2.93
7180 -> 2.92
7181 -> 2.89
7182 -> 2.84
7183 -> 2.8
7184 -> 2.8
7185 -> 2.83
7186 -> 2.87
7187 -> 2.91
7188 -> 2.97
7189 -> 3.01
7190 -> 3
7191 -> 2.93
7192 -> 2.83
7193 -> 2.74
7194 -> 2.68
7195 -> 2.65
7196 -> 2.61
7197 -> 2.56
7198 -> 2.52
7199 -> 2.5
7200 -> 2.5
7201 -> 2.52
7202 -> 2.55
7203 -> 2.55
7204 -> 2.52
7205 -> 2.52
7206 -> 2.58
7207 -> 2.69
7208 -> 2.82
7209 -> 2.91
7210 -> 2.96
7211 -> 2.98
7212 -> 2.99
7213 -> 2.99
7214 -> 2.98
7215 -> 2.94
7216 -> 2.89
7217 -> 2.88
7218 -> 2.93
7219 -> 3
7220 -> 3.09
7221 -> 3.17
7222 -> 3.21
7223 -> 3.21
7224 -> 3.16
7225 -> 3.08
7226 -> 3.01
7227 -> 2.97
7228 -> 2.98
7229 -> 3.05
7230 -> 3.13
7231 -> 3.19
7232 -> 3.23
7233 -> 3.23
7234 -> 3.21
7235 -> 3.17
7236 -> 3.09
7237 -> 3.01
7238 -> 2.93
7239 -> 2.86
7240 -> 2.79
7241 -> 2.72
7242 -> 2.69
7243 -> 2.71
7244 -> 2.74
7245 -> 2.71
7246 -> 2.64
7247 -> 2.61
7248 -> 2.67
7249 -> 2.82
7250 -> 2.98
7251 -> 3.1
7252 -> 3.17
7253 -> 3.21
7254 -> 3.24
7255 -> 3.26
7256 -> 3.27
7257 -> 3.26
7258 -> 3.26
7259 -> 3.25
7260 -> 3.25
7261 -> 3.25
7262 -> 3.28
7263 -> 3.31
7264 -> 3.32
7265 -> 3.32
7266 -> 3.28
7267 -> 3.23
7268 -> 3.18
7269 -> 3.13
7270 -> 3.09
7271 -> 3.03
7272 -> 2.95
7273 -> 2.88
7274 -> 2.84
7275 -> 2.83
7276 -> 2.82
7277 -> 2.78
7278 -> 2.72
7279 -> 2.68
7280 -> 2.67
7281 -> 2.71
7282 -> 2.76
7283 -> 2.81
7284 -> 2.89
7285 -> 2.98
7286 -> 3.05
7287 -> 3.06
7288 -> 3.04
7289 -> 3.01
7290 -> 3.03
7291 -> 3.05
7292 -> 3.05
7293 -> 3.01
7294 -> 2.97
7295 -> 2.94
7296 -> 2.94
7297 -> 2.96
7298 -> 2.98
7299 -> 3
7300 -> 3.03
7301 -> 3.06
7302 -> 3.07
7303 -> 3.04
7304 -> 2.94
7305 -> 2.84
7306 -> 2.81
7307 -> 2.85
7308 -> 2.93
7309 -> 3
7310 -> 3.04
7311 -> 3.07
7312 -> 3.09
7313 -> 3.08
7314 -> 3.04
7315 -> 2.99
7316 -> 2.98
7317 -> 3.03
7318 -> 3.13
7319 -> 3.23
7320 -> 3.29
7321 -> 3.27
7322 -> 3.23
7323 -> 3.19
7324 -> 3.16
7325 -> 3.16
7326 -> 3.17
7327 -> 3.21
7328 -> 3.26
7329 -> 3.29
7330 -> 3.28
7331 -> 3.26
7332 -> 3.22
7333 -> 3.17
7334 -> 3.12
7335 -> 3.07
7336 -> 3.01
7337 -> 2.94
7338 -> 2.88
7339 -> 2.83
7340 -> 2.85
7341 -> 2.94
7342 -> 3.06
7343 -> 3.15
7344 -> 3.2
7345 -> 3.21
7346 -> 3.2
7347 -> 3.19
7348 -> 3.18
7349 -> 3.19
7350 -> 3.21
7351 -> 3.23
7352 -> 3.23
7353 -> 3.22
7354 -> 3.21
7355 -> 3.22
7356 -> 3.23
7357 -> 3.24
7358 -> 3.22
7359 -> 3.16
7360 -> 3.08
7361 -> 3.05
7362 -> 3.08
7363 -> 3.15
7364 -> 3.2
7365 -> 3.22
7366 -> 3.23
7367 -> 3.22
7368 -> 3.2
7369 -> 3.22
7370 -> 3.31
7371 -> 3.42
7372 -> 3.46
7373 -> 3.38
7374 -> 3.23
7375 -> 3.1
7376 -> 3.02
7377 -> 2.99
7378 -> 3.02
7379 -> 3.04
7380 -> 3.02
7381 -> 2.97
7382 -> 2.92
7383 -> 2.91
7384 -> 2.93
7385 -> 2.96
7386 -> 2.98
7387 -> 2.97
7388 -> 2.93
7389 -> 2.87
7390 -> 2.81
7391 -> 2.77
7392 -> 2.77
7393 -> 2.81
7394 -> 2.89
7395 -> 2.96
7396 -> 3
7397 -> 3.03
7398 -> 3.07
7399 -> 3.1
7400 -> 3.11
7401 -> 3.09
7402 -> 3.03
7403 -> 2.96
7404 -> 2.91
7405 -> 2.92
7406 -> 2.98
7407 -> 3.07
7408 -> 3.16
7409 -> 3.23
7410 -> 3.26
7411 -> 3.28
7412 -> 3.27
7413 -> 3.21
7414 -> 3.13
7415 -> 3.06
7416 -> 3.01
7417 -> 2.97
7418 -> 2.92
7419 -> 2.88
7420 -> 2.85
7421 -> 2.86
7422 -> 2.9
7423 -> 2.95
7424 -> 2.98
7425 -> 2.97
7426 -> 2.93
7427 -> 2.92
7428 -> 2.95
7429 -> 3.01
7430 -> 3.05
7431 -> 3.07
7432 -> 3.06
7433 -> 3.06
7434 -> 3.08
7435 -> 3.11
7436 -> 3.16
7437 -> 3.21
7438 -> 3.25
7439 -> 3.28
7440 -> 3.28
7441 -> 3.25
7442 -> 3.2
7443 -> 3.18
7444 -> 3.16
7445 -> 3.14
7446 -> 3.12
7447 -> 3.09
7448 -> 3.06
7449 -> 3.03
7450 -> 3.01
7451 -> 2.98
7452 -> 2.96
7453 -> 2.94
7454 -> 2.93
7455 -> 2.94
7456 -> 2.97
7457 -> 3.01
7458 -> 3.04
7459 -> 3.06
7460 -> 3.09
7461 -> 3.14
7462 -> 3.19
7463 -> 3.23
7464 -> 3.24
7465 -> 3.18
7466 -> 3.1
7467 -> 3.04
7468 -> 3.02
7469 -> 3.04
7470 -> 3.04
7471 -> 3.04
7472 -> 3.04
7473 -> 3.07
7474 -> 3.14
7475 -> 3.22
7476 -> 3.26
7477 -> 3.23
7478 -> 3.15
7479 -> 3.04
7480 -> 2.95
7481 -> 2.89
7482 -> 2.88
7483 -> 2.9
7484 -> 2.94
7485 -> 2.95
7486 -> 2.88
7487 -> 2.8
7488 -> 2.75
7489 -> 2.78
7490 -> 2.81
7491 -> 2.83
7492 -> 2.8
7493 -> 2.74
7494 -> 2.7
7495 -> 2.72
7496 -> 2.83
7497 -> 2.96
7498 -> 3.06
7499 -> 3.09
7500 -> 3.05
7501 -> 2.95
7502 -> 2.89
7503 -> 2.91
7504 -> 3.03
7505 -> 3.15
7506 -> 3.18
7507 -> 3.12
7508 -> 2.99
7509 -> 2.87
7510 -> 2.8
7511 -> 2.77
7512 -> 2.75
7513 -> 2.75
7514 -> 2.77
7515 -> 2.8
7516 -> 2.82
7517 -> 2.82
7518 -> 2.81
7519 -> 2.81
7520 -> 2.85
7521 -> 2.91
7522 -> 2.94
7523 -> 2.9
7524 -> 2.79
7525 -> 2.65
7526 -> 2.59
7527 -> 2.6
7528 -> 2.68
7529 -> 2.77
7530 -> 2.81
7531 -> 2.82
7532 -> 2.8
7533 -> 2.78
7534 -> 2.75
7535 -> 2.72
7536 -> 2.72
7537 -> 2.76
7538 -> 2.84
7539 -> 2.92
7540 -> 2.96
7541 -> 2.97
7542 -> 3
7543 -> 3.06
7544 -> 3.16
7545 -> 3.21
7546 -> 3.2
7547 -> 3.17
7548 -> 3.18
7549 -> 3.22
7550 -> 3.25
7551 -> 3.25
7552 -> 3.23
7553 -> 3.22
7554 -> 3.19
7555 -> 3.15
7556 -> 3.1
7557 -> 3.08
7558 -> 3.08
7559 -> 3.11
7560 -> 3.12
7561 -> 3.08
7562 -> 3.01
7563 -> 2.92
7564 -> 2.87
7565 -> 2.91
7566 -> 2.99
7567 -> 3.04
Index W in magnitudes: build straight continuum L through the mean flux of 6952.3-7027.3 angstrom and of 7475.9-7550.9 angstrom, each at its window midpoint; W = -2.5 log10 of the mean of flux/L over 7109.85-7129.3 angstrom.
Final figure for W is 0.06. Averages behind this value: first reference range 2.86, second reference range 2.91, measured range 2.71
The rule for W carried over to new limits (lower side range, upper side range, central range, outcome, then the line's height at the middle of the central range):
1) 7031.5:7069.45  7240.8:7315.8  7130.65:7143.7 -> -0.050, 2.77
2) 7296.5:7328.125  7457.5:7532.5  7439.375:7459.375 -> -0.037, 2.97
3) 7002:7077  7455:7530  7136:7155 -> -0.060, 2.74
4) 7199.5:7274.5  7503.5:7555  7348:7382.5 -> -0.075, 2.96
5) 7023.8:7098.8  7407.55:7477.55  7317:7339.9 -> -0.072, 2.94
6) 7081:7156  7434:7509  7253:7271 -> -0.126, 2.88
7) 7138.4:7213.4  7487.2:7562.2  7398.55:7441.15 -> -0.057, 2.91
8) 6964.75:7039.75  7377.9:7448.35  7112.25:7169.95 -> 0.017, 2.9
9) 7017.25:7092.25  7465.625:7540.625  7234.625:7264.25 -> -0.099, 2.75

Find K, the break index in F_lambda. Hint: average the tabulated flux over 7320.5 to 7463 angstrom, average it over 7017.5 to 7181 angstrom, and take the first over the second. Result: 1.12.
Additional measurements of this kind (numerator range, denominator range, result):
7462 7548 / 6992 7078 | 1.08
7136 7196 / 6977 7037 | 1.03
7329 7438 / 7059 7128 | 1.18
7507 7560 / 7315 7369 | 0.93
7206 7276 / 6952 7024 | 1.06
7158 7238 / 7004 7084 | 1.09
